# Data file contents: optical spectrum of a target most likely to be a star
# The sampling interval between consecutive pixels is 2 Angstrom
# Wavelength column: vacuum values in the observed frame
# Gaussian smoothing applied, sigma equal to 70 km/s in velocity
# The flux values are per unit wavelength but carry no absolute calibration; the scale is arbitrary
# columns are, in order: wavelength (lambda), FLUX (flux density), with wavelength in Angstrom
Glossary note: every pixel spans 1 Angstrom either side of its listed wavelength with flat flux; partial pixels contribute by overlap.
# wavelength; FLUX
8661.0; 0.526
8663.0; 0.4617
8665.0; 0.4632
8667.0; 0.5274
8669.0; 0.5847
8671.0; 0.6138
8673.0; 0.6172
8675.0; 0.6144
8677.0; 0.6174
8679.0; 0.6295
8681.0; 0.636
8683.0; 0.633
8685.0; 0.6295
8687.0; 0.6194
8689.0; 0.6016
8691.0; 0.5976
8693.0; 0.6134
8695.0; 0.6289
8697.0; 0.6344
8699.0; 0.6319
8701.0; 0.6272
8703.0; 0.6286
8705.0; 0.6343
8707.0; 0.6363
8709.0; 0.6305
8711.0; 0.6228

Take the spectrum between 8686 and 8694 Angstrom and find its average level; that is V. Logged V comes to 0.608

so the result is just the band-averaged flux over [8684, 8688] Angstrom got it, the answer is 0.624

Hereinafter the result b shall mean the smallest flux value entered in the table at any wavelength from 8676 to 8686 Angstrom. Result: 0.6174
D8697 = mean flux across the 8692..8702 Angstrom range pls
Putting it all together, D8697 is 0.627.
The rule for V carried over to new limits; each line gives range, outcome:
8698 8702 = 0.63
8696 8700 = 0.633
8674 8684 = 0.626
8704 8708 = 0.635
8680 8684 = 0.635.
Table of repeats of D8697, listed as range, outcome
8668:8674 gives 0.605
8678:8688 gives 0.629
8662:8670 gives 0.509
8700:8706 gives 0.63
